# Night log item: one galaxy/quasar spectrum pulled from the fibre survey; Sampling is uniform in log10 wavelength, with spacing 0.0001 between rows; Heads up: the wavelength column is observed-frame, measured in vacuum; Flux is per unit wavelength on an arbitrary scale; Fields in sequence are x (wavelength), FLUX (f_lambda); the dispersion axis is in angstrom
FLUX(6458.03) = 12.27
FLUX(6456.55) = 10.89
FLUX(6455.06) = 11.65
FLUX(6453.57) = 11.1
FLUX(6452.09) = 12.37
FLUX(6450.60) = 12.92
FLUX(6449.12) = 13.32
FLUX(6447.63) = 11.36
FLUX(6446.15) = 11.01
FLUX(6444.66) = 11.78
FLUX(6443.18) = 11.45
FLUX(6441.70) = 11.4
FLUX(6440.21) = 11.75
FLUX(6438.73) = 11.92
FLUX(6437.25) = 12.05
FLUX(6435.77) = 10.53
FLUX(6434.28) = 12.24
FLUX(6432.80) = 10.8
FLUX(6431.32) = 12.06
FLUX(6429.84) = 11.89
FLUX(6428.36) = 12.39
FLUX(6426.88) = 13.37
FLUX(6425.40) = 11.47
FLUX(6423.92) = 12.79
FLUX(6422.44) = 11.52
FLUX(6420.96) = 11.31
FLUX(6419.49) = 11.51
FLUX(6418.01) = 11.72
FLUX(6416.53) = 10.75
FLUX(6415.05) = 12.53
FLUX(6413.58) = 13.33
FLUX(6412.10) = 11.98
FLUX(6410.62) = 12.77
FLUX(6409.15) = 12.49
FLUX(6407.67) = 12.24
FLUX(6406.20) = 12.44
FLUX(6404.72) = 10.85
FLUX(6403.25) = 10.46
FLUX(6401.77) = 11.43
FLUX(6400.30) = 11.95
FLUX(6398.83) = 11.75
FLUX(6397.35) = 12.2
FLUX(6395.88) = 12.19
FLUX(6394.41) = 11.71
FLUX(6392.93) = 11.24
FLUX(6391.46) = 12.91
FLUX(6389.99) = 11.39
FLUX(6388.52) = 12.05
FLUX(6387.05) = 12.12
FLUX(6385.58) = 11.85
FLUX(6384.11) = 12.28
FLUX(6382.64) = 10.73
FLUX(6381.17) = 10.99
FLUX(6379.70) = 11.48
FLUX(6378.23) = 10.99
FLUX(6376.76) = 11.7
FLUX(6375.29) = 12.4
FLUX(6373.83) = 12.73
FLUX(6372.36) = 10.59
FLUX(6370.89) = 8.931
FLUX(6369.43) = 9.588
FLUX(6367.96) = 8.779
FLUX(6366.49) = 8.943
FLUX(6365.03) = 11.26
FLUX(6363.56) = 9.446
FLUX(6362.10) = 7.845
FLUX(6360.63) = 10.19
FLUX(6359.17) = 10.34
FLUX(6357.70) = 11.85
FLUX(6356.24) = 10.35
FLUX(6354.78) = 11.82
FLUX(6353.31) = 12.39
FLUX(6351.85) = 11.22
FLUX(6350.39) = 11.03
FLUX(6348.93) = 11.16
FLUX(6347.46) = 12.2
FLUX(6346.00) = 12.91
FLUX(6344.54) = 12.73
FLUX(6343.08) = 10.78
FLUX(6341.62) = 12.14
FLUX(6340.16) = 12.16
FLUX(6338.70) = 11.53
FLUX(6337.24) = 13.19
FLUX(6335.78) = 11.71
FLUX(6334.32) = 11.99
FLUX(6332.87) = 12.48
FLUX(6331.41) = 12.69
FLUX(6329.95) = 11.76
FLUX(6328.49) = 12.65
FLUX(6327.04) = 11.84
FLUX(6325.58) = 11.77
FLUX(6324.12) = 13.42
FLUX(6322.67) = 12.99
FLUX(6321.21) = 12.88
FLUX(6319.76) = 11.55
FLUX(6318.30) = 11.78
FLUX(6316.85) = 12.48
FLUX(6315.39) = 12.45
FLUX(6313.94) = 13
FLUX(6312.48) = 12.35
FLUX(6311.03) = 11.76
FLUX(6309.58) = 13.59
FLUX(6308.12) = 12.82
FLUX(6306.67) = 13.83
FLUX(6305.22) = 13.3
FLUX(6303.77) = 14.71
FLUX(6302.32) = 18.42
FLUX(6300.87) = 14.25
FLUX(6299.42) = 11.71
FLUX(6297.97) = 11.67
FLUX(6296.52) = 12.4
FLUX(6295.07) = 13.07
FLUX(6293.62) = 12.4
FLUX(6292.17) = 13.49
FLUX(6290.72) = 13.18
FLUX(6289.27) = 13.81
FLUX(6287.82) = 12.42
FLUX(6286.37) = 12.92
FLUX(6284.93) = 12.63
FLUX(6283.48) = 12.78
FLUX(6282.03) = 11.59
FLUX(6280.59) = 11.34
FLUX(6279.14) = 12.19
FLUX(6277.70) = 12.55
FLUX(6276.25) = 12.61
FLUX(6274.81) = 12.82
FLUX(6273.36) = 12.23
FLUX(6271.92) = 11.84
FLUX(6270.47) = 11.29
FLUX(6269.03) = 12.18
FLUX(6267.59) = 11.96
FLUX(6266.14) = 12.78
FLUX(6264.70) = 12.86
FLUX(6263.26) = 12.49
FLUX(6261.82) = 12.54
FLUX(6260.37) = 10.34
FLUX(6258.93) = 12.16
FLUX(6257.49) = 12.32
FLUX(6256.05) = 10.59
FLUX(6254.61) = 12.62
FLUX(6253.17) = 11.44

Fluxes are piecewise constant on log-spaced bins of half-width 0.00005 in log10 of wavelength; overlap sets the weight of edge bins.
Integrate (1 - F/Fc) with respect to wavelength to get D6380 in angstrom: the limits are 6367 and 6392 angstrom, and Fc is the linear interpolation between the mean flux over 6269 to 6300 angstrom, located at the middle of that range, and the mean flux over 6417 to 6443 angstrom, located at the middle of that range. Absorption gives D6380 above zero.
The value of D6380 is 1.6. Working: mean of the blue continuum 12.4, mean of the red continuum 11.8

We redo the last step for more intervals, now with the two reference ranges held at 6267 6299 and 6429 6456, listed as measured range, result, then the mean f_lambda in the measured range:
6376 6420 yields 0.5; 11.8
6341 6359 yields 0.7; 11.7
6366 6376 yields 1.4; 10.3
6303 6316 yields -0.8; 13.1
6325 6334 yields 0.0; 12.2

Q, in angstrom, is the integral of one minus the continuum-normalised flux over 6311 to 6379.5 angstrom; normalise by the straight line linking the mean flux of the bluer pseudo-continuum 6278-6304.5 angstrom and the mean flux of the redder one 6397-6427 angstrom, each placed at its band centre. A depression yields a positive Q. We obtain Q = 5.5 angstrom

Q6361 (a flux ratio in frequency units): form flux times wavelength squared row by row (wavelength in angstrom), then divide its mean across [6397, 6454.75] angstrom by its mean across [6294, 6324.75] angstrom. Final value 0.94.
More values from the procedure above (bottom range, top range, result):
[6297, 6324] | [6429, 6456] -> 0.94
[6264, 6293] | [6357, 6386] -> 0.88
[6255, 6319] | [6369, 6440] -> 0.96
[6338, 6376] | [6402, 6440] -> 1.11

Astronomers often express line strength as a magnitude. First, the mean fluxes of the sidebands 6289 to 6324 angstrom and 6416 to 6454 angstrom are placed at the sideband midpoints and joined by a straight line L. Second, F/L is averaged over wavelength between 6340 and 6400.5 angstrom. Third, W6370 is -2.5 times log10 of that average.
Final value 0.11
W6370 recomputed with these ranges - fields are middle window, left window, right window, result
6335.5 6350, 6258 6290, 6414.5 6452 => 0.01 mag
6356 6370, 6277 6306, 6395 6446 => 0.25 mag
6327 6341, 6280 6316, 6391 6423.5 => 0.04 mag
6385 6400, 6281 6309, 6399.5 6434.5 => 0.02 mag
